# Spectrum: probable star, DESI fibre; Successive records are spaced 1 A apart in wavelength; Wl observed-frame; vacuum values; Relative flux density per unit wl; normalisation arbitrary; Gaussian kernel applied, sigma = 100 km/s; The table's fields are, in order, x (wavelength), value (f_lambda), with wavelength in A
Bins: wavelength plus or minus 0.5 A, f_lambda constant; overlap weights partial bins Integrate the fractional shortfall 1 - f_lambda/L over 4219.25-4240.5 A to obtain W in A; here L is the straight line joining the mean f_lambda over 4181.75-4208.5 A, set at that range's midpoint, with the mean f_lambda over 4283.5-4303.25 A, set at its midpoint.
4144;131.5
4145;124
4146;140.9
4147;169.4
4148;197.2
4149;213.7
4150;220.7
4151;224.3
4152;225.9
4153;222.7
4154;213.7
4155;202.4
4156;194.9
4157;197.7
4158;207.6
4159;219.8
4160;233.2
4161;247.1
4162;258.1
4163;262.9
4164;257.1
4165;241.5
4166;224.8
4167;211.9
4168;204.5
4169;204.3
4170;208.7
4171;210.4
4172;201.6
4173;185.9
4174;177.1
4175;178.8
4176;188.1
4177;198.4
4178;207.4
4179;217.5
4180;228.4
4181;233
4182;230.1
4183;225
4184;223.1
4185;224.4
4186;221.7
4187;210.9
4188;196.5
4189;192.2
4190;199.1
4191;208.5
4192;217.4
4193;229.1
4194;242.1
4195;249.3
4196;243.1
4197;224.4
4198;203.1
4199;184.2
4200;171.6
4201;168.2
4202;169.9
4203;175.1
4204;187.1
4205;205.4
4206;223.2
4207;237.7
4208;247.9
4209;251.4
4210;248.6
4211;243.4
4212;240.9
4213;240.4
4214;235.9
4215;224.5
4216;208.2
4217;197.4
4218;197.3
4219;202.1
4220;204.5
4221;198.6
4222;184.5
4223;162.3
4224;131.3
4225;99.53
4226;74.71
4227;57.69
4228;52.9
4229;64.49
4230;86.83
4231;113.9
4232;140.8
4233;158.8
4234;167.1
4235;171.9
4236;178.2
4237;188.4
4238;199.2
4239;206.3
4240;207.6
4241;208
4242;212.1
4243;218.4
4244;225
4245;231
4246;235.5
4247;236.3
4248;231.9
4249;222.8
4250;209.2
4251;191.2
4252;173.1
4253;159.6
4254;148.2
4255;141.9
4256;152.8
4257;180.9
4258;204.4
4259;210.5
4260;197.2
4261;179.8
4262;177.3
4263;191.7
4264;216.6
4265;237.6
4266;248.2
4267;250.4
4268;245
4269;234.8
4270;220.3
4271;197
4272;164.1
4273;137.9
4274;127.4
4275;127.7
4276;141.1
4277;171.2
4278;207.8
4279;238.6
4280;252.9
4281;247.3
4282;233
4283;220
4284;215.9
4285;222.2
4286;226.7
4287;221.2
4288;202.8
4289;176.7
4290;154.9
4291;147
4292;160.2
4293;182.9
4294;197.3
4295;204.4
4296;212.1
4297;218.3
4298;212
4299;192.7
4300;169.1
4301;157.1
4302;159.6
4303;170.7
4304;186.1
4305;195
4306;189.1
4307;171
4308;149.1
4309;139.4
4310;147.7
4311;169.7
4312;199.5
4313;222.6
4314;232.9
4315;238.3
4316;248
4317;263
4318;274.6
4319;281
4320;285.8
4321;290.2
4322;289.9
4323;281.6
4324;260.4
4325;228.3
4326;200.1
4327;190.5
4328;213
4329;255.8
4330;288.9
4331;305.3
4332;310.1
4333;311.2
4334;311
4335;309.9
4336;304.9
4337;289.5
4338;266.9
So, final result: 6.0 A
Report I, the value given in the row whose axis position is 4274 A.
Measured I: 127.4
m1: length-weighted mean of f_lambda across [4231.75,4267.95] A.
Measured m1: 198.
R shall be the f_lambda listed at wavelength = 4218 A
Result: 197.3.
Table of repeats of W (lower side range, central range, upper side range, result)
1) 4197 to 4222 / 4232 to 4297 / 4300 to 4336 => 7.1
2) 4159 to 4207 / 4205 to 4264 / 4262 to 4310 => 5.0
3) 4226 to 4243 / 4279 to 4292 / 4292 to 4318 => -2.0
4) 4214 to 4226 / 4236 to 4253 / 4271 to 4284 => -2.3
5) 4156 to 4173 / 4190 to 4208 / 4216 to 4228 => -2.8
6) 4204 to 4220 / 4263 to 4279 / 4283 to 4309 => 0.2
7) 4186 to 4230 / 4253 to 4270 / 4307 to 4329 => 0.8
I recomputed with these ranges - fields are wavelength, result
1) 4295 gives 204.4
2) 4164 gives 257.1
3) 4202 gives 169.9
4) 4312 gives 199.5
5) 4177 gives 198.4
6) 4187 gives 210.9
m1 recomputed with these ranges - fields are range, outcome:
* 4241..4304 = 198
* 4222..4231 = 97.7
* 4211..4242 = 169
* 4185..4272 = 195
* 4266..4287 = 206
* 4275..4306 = 195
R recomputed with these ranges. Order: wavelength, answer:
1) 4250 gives 209.2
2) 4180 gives 228.4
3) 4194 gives 242.1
